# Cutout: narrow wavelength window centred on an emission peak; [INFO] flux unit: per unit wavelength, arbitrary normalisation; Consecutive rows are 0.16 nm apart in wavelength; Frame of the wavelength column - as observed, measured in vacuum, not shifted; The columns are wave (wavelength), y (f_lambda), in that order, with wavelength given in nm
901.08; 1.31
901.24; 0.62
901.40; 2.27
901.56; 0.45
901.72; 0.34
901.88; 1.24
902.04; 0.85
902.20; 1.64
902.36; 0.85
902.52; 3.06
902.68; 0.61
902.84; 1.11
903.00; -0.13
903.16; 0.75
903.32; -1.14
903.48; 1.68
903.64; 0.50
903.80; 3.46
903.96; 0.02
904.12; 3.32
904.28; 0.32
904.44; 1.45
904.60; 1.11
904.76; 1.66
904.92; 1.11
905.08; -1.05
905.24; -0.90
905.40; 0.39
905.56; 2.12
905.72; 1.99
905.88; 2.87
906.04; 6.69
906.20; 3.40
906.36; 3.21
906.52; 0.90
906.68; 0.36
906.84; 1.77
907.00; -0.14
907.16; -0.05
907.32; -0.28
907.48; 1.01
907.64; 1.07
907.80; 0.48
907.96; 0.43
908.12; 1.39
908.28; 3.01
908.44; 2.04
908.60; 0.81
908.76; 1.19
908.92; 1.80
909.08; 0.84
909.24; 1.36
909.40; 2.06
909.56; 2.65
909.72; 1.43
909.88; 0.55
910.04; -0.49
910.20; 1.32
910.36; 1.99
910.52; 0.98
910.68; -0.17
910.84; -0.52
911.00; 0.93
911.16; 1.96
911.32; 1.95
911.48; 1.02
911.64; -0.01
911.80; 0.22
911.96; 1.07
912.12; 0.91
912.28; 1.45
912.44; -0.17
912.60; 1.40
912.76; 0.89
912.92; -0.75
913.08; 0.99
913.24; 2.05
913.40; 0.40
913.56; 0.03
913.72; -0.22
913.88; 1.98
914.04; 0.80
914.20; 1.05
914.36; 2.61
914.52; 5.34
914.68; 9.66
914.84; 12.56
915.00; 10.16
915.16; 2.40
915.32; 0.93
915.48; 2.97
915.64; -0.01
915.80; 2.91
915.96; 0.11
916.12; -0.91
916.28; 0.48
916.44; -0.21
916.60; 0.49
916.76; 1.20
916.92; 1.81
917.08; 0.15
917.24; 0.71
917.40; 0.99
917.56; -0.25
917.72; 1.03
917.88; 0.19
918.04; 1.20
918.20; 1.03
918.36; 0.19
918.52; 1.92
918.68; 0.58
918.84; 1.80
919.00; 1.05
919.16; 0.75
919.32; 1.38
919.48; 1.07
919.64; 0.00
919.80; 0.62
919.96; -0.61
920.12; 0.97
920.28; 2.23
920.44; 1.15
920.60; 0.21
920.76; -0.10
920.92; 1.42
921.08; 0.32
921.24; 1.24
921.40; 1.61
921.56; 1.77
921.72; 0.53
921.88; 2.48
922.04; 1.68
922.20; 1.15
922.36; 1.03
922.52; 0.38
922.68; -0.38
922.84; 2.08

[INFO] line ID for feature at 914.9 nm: [O III] 5007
